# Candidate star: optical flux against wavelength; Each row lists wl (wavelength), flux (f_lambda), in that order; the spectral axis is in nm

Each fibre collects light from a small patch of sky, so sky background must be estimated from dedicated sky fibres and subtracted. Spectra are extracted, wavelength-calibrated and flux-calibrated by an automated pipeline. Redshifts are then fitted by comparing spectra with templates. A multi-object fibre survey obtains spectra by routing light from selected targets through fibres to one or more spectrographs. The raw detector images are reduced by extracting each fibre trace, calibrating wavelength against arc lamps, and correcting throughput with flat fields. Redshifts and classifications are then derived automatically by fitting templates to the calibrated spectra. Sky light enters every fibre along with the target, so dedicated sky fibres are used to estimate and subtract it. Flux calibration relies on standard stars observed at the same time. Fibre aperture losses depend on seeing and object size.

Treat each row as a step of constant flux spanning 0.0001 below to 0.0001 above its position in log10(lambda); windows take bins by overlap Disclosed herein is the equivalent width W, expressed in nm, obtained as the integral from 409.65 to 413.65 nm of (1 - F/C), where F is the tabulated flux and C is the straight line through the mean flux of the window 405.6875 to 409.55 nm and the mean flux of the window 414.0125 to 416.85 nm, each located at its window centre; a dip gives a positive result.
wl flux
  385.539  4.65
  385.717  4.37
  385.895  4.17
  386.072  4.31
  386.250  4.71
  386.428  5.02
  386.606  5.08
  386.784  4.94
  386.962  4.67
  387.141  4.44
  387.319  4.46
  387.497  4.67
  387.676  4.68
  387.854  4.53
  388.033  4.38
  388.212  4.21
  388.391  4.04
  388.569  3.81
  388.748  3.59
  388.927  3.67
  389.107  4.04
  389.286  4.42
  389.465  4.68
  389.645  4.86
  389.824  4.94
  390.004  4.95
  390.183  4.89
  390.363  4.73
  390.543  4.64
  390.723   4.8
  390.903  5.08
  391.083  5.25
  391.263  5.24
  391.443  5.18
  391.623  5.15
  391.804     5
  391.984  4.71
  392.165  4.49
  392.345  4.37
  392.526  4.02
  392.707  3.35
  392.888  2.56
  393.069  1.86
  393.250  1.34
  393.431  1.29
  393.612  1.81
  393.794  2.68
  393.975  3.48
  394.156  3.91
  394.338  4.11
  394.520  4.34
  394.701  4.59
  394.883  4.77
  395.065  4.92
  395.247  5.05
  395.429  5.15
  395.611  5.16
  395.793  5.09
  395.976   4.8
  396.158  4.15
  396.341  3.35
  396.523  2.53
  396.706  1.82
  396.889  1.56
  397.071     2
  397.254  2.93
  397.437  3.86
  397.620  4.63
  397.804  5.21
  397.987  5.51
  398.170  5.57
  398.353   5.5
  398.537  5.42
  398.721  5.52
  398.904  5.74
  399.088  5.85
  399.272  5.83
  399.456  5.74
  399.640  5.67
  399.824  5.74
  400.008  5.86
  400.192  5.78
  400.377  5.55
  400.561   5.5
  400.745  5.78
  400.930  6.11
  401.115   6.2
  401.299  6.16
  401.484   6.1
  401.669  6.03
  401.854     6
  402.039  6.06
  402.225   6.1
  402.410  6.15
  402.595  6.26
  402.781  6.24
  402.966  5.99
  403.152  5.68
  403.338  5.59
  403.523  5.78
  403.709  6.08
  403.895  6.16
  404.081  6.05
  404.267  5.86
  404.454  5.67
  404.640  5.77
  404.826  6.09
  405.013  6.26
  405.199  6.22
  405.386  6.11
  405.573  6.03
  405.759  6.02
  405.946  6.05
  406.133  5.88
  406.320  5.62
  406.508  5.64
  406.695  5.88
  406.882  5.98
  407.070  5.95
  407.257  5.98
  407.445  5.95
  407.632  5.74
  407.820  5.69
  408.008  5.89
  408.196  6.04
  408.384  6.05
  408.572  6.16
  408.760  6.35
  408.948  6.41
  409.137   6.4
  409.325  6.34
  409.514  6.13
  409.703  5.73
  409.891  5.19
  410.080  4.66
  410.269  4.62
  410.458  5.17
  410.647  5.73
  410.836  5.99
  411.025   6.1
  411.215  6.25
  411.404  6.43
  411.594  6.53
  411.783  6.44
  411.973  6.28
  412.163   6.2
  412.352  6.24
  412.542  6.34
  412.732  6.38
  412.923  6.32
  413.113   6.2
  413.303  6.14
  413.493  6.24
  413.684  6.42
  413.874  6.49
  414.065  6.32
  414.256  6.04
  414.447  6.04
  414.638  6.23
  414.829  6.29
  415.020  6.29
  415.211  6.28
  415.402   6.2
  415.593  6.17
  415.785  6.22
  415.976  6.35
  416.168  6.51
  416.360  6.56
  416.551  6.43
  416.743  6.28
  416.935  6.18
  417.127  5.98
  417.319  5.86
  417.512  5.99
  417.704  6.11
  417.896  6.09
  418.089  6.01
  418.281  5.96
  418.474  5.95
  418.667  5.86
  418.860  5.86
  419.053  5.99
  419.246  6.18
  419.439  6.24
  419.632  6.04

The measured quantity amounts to 0.12 nm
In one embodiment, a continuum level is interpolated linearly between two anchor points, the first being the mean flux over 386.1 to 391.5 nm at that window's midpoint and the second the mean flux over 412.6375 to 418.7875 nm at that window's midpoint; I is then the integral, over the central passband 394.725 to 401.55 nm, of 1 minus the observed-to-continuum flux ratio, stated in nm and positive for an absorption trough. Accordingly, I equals 0.34 nm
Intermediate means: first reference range 4.61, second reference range 6.2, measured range 4.92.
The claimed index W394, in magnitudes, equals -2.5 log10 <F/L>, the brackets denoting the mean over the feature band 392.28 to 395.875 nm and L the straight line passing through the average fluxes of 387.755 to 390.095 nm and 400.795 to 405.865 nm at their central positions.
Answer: 0.32 mag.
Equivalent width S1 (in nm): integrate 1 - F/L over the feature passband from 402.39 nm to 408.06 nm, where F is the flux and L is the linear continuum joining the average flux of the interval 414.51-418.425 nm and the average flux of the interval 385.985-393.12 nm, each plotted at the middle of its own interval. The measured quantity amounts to -0.48 nm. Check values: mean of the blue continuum 4.47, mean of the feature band 5.94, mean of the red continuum 6.2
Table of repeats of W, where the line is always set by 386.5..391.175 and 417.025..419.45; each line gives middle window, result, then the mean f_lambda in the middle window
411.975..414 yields -0.20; 6.3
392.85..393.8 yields 0.59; 1.82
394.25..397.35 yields 0.63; 3.9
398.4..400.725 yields -0.27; 5.68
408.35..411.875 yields -0.21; 5.93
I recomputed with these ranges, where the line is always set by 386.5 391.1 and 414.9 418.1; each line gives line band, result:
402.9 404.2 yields -0.11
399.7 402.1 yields -0.29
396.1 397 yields 0.43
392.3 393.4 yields 0.46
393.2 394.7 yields 0.57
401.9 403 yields -0.16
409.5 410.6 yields 0.12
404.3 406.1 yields -0.16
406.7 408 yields -0.05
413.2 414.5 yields -0.04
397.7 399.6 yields -0.16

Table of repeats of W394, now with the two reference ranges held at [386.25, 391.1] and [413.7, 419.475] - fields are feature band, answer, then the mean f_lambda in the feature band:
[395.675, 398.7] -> 0.244 mag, 4.04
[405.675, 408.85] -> -0.056 mag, 5.93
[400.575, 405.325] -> -0.119 mag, 6.01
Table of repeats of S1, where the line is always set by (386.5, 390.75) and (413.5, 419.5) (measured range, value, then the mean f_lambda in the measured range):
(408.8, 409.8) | -0.08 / 6.21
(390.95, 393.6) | 0.51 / 3.8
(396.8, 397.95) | 0.36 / 3.47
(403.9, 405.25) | -0.13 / 5.99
